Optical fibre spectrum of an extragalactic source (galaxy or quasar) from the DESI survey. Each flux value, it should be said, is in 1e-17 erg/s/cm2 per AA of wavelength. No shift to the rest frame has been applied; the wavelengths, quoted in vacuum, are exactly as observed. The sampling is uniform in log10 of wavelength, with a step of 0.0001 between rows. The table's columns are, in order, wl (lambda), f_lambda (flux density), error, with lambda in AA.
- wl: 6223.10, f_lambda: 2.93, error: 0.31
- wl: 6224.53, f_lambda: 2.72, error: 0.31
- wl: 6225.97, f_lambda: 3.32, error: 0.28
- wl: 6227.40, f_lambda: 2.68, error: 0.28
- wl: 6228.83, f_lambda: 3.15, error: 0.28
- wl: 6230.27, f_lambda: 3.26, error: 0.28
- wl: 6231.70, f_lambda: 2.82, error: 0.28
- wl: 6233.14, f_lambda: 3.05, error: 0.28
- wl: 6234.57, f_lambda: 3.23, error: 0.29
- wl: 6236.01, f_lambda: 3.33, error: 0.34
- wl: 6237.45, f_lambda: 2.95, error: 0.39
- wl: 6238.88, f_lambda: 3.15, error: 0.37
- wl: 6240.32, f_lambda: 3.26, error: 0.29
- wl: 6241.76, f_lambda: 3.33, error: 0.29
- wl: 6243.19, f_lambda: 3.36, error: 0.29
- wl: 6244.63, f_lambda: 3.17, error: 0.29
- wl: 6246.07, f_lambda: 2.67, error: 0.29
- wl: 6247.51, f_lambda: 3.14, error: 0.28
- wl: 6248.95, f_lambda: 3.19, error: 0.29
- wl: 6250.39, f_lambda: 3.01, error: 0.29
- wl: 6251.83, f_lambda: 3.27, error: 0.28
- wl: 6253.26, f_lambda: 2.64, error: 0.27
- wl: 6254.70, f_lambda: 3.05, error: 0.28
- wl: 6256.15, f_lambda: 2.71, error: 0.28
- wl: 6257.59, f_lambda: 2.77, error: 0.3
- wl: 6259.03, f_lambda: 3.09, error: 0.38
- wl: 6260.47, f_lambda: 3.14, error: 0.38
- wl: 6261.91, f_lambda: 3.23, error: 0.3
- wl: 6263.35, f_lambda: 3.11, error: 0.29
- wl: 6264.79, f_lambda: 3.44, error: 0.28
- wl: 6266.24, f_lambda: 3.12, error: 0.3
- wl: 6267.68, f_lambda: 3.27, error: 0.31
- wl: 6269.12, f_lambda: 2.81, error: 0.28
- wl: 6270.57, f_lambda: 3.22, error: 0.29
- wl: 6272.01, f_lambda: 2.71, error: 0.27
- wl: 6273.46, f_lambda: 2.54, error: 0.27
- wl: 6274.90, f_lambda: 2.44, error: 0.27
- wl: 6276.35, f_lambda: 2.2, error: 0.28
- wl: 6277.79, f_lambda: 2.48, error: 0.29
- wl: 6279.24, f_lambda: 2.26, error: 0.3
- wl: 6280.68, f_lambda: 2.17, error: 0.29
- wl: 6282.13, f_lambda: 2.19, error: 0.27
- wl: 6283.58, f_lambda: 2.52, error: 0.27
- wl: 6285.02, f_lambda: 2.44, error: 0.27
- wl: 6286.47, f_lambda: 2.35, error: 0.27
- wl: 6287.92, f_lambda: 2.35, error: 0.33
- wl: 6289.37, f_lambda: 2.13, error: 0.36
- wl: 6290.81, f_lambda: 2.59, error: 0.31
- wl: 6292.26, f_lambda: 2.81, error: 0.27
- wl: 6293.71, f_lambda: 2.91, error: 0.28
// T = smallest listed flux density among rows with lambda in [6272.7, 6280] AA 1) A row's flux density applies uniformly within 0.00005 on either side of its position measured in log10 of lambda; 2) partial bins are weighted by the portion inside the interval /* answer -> 2.2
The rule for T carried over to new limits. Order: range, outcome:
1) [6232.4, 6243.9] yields 2.95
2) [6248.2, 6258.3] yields 2.64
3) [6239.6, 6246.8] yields 2.67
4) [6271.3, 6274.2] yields 2.54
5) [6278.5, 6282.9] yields 2.17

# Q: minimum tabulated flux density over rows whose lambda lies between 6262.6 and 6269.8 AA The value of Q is 2.81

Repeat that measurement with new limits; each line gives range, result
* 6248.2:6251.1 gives 3.01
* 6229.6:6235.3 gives 2.82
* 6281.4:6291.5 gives 2.13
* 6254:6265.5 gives 2.71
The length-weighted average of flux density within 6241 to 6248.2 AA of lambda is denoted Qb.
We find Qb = 3.13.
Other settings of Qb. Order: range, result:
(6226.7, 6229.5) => 2.92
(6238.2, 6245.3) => 3.25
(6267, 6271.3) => 3.1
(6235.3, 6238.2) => 3.14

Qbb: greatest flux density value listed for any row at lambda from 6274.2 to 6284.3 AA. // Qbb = 2.52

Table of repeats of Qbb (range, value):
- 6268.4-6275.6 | 3.22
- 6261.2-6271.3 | 3.44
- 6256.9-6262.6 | 3.23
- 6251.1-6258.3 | 3.27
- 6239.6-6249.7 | 3.36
